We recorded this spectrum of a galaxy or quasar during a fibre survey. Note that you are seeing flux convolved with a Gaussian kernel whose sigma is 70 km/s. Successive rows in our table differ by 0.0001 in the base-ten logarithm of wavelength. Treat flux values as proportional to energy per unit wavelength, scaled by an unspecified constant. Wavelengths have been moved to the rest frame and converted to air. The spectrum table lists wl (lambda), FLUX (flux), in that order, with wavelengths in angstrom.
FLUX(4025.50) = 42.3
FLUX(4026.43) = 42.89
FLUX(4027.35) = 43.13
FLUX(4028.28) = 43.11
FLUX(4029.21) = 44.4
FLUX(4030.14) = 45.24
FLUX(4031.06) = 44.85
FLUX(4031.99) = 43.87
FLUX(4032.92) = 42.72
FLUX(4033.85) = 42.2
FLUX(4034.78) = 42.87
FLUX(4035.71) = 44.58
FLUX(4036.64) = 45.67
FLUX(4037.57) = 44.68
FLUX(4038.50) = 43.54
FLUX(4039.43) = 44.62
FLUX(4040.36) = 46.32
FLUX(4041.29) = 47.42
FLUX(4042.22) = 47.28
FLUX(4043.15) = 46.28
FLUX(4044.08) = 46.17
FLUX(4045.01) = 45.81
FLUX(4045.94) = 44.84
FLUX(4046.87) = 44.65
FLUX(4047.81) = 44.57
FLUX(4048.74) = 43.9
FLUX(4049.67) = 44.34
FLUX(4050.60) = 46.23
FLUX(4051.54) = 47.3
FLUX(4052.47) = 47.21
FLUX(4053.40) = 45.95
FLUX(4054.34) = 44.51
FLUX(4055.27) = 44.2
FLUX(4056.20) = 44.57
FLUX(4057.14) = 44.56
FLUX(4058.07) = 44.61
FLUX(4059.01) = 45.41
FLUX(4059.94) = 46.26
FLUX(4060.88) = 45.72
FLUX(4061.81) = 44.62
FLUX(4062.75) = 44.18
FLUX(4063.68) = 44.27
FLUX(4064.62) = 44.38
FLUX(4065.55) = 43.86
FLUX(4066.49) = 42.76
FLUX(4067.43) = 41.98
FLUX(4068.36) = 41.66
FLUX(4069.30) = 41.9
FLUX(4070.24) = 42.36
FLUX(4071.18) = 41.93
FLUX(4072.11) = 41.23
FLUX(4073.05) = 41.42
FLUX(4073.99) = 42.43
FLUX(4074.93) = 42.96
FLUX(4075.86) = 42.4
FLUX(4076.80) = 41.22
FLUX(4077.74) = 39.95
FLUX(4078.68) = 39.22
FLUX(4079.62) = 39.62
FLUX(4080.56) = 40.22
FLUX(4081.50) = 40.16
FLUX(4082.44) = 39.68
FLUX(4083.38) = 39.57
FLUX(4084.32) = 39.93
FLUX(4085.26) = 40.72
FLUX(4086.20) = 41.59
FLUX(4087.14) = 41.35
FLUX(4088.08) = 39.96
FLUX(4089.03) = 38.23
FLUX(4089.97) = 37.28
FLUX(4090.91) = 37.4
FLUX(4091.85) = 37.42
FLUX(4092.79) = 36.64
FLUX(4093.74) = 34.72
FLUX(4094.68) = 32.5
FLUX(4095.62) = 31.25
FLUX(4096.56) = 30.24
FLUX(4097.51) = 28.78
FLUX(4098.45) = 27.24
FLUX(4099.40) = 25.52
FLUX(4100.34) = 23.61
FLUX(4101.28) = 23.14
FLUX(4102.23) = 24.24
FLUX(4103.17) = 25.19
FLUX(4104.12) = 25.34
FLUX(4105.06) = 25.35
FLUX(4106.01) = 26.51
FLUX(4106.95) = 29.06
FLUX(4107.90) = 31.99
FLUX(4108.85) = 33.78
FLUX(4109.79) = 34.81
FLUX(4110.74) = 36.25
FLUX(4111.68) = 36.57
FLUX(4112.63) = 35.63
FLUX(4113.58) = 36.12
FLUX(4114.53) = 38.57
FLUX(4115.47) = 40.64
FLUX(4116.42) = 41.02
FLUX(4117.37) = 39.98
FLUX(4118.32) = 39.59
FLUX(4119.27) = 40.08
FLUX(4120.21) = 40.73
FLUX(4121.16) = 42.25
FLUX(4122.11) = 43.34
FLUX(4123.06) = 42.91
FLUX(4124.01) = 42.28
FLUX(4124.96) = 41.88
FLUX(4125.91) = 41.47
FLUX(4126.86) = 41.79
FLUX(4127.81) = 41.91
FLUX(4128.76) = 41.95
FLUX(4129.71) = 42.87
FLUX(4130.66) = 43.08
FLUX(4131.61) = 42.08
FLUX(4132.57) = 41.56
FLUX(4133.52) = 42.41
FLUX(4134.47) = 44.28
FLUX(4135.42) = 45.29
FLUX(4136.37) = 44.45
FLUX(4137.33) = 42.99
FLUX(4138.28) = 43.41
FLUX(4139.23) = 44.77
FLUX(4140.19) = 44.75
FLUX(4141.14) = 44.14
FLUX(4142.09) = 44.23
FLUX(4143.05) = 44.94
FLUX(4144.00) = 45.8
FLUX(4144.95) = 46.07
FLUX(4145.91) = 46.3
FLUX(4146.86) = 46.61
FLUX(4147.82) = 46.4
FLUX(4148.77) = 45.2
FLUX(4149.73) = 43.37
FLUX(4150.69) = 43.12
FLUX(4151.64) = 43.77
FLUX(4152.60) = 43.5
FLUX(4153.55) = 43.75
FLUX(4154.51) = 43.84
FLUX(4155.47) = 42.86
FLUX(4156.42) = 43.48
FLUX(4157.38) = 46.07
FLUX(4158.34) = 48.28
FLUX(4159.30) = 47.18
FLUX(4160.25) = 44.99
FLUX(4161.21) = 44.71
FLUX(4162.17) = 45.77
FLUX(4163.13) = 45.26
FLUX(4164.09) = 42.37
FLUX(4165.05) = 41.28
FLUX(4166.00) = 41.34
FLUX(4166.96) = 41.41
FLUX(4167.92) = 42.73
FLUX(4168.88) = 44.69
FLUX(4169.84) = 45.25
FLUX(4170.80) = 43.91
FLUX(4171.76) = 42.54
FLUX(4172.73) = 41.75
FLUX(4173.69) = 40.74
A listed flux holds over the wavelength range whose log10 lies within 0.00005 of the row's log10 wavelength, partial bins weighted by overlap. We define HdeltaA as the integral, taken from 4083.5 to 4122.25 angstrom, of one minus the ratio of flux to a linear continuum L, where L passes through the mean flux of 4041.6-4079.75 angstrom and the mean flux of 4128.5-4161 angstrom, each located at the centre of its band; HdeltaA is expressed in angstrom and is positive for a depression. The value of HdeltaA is 8.5 angstrom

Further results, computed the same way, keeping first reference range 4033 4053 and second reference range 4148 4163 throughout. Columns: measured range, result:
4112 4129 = 1.61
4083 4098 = 2.77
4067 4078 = 0.80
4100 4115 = 4.83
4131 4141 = 0.26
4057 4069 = 0.27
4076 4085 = 1.00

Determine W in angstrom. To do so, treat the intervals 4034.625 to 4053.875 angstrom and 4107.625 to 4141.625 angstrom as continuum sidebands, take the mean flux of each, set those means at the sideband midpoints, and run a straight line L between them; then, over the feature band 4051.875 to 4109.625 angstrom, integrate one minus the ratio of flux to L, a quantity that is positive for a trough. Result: 7.2 angstrom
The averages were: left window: 45.5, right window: 40.9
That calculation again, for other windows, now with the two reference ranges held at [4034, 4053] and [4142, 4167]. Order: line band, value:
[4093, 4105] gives 4.6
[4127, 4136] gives 0.4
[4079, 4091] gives 1.4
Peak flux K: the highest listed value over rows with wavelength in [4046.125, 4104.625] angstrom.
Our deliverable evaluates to 47.3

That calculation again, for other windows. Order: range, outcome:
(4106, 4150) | 46.61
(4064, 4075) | 44.38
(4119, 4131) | 43.34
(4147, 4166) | 48.28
